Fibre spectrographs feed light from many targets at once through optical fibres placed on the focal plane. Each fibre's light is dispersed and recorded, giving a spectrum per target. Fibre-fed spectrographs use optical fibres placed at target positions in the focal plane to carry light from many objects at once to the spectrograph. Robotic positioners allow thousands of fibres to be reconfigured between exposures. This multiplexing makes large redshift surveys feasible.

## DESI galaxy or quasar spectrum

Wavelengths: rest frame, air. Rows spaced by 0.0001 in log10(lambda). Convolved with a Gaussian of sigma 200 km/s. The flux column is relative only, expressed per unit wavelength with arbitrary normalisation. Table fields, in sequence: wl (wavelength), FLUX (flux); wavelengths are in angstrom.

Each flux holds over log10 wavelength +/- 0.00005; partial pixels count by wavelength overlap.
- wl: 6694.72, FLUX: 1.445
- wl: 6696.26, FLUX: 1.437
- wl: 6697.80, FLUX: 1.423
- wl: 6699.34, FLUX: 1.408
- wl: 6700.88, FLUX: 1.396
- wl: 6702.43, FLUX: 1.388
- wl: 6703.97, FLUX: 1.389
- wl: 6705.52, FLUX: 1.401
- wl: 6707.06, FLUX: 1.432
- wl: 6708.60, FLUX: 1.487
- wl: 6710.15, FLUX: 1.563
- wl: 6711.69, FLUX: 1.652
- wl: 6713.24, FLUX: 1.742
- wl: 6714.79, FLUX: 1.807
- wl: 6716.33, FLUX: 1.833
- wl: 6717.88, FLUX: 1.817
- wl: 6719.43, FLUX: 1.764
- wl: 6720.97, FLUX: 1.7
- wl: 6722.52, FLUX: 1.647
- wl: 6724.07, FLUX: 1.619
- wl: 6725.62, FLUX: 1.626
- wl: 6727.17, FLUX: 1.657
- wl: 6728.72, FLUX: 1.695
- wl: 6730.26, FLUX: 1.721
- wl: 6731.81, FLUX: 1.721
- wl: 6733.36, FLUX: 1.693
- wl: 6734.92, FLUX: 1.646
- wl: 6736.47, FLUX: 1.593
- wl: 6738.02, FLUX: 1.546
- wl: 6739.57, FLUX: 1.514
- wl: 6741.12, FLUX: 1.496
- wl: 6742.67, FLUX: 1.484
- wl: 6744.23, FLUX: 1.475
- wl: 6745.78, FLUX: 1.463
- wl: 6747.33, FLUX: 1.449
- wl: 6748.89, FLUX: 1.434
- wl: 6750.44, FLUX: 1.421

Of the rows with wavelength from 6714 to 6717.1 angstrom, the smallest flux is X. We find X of 1.807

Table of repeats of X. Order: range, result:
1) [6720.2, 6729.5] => 1.619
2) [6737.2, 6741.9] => 1.496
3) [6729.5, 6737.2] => 1.593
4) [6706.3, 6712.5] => 1.432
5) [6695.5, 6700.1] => 1.408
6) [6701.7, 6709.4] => 1.388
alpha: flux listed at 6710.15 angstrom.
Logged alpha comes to 1.563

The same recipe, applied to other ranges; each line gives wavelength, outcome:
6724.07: 1.619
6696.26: 1.437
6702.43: 1.388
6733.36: 1.693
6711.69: 1.652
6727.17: 1.657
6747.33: 1.449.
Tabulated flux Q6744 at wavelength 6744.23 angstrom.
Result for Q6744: 1.475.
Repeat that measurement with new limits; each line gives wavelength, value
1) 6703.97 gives 1.389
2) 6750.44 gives 1.421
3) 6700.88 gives 1.396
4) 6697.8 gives 1.423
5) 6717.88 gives 1.817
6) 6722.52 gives 1.647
